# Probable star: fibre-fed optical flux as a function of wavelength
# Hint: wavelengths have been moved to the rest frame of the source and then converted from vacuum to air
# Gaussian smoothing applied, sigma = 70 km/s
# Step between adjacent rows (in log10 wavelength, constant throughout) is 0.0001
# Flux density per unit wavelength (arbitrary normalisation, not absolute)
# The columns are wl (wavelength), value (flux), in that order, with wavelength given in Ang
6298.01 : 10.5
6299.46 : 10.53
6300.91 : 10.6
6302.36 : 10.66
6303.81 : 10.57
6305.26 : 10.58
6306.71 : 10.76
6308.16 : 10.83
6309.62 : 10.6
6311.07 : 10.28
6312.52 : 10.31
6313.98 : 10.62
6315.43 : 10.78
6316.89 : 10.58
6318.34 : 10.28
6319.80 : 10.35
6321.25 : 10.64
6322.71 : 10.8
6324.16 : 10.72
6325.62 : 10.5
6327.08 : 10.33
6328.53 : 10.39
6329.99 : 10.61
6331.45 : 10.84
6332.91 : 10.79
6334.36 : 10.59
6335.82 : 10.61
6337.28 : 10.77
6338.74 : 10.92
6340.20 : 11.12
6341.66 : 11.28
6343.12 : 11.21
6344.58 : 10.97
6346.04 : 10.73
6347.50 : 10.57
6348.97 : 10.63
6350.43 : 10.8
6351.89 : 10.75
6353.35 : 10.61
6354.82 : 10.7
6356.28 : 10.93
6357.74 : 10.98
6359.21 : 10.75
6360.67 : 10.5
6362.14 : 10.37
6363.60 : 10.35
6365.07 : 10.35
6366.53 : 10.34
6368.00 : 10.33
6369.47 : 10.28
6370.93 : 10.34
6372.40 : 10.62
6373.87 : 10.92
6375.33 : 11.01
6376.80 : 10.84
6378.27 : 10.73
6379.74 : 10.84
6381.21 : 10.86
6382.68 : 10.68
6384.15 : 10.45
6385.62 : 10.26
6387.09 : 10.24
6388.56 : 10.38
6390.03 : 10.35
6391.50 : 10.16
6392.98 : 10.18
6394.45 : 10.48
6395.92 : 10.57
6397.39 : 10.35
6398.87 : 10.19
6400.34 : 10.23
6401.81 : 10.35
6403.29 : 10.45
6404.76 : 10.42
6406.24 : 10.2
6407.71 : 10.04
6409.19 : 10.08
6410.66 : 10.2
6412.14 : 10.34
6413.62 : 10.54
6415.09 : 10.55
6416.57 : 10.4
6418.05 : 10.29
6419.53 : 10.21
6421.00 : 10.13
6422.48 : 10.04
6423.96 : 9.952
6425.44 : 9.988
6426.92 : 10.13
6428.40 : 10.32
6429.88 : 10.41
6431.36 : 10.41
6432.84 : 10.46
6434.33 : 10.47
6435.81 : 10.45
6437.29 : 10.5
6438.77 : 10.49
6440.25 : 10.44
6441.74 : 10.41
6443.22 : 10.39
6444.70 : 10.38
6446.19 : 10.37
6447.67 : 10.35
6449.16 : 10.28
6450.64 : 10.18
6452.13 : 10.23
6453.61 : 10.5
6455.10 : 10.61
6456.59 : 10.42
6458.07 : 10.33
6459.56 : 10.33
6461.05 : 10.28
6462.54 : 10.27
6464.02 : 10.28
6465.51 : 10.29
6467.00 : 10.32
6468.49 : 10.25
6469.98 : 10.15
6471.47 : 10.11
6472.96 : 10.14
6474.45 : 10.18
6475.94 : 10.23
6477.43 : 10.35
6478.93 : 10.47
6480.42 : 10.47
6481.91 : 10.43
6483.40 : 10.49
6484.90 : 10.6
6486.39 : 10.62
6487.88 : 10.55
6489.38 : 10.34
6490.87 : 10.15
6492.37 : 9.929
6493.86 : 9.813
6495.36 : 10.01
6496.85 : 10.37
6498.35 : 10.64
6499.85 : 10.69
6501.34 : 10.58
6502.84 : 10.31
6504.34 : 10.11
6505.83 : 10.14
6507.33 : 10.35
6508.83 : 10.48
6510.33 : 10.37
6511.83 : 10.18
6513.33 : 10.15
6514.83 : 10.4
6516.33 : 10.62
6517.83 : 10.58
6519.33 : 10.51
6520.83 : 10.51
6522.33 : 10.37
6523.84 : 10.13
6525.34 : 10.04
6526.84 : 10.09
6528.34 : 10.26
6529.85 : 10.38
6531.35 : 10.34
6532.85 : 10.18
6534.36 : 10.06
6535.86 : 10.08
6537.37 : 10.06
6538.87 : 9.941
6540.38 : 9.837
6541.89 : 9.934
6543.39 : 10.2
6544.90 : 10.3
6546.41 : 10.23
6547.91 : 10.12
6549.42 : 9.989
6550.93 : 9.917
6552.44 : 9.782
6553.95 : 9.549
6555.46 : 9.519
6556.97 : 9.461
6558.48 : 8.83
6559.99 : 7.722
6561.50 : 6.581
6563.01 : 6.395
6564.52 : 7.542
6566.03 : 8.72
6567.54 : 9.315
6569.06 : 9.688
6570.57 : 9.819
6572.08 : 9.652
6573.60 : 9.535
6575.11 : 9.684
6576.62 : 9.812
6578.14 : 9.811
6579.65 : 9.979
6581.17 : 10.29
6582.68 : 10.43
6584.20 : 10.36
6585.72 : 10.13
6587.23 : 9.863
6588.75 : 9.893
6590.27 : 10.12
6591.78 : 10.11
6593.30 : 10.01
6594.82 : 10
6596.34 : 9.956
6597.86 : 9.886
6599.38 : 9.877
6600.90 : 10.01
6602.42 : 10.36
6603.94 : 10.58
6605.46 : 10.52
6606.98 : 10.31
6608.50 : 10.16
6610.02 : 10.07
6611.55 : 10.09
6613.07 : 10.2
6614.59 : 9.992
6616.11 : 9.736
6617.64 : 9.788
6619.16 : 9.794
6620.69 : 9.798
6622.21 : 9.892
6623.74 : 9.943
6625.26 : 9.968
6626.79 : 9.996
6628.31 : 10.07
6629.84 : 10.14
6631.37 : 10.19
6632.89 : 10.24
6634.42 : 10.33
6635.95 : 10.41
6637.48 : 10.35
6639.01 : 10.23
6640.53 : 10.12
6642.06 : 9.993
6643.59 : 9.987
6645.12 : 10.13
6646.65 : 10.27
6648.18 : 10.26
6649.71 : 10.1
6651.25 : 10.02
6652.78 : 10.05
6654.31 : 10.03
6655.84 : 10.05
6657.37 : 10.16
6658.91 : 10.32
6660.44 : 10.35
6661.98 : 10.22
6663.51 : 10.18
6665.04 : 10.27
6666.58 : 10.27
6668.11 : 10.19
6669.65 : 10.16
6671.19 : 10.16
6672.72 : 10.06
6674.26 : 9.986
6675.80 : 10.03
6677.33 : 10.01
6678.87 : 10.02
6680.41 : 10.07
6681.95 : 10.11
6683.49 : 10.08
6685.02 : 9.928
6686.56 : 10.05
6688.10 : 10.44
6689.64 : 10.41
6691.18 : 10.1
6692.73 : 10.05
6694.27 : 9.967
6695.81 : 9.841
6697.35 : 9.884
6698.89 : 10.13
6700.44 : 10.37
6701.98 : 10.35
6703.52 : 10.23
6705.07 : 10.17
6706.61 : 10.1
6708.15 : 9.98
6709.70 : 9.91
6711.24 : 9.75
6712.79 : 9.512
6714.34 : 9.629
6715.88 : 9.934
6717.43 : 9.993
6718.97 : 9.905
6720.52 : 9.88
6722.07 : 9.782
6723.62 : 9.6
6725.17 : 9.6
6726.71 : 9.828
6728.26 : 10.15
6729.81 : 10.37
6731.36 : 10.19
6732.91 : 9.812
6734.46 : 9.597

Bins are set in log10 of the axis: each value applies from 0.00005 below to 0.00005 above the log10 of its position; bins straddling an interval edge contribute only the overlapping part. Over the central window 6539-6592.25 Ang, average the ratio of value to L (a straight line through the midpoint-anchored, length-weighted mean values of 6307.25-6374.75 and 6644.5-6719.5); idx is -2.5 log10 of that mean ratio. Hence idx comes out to 0.083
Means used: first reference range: 10.6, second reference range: 10.1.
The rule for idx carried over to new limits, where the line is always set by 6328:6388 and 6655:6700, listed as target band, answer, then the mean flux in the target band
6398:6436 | 0.031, 10.3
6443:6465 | 0.017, 10.3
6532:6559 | 0.049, 9.9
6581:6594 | 0.016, 10.1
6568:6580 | 0.062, 9.73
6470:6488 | 0.010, 10.4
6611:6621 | 0.034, 9.92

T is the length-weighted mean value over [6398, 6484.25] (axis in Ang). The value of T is 10.3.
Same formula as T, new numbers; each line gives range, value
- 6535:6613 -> 9.71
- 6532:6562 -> 9.64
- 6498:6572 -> 9.83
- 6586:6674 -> 10.1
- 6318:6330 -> 10.5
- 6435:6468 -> 10.4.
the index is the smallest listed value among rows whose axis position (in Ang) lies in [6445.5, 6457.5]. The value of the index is 10.18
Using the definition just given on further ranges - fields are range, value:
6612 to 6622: 9.736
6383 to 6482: 9.952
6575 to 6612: 9.684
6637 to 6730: 9.512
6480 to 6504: 9.813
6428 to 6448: 10.32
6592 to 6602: 9.877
